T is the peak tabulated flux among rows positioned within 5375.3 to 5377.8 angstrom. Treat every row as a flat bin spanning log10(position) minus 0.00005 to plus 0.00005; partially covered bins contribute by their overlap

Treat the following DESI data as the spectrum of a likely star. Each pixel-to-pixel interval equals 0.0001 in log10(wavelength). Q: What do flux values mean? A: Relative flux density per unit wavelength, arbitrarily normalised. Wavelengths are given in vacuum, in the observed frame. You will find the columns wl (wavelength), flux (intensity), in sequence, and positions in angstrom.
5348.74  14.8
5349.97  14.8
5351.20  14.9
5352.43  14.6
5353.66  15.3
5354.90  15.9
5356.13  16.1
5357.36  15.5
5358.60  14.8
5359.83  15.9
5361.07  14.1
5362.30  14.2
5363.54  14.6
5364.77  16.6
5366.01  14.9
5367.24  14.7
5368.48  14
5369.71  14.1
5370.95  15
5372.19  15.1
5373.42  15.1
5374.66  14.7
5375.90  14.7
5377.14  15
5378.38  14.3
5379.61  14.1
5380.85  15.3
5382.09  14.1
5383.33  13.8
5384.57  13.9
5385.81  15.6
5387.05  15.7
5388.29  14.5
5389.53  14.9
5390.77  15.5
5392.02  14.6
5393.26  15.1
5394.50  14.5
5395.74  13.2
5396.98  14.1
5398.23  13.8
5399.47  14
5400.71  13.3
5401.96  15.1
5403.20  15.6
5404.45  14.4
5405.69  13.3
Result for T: 15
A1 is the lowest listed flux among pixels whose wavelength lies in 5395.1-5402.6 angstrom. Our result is 13.2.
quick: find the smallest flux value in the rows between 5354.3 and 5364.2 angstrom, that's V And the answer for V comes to 14.1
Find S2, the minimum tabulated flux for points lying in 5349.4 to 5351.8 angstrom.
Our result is 14.8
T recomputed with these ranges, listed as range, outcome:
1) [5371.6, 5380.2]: 15.1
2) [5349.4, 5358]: 16.1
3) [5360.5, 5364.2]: 14.6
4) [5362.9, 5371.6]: 16.6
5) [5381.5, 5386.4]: 15.6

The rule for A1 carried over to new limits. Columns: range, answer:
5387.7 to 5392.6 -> 14.5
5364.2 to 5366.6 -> 14.9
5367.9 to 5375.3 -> 14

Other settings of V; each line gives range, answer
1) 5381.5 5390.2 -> 13.8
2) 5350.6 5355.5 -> 14.6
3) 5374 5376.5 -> 14.7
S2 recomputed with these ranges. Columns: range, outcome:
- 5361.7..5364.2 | 14.2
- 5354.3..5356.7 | 15.9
